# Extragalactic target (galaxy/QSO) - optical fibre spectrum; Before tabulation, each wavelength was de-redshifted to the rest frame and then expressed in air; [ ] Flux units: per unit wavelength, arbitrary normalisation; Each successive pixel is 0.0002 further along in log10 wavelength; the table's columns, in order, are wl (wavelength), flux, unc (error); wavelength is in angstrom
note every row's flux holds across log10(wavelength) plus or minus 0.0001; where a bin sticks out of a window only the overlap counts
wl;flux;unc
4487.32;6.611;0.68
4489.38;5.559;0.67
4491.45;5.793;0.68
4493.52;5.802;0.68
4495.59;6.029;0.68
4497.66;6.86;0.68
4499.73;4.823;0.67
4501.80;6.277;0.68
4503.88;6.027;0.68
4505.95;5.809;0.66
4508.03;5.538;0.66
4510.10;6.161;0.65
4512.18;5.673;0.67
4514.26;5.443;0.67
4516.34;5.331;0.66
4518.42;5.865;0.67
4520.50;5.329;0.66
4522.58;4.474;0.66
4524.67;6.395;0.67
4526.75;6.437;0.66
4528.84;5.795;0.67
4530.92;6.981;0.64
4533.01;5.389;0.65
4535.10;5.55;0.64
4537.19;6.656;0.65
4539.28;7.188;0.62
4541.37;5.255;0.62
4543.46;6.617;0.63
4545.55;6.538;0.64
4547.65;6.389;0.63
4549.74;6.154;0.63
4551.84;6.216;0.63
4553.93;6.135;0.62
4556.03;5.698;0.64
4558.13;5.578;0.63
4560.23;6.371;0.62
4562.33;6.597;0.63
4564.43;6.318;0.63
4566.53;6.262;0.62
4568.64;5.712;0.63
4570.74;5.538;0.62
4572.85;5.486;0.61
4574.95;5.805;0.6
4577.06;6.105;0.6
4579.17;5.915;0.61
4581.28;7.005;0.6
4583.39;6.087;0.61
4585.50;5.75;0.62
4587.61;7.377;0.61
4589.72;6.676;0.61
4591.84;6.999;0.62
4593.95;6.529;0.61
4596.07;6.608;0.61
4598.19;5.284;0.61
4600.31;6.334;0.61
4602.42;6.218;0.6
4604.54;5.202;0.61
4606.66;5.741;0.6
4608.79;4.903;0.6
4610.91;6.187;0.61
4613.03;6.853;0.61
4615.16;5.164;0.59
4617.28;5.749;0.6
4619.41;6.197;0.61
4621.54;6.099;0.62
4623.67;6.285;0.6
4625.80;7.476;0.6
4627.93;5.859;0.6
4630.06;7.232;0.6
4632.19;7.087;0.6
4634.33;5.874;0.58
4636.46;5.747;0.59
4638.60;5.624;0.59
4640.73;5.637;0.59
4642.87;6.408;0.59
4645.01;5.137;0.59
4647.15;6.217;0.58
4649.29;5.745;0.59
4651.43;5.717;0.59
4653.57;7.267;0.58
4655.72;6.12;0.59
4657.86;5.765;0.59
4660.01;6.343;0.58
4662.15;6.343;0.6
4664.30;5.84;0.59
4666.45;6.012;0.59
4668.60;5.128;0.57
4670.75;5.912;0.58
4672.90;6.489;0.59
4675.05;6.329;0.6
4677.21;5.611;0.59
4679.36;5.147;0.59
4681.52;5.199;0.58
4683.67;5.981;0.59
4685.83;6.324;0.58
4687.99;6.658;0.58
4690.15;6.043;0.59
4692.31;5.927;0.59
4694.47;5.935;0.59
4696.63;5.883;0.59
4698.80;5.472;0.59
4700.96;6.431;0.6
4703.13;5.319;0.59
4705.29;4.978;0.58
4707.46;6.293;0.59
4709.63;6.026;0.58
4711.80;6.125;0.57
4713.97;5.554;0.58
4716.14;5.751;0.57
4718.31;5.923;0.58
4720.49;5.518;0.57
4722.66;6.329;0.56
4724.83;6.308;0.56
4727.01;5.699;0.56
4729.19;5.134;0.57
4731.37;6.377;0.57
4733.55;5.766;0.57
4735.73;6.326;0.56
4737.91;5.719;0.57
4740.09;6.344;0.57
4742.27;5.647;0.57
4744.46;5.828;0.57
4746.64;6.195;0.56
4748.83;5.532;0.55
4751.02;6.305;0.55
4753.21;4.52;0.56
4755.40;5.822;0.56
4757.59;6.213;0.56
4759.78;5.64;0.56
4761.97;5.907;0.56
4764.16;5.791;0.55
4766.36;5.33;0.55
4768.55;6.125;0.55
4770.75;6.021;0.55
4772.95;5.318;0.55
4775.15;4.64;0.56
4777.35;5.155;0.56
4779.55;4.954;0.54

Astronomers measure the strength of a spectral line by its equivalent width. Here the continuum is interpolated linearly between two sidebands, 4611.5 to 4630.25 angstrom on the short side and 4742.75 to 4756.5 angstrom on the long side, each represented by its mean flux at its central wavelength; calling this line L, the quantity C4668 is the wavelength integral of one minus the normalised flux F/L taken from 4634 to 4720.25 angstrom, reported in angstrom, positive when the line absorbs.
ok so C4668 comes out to 1.72 angstrom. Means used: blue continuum 6.28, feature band 5.9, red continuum 5.69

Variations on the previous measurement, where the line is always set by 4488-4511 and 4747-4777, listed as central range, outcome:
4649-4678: -1.7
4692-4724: -0.8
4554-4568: -0.7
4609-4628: -1.3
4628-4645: -1.1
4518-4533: 0.0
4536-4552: -1.5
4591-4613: -0.9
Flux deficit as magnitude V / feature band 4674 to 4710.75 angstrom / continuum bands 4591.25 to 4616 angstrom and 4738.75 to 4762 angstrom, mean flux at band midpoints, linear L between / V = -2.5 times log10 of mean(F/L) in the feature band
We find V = 0.00 mag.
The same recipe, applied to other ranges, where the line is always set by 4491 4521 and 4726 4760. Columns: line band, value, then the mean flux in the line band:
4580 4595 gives -0.14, 6.62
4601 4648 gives -0.04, 6.04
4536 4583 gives -0.07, 6.16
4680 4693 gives -0.03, 5.99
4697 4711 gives 0.01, 5.77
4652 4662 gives -0.09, 6.34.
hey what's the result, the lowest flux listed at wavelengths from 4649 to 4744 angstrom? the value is 4.978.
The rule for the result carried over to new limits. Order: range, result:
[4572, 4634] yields 4.903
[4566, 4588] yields 5.486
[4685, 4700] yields 5.472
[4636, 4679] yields 5.128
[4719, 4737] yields 5.134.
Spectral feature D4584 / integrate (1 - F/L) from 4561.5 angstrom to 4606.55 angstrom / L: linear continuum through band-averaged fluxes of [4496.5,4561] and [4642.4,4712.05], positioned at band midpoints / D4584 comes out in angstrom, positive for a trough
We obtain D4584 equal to -1.6 angstrom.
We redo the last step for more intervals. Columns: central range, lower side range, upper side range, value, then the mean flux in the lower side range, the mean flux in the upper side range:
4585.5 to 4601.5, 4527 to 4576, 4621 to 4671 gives -1.0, 6.1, 6.12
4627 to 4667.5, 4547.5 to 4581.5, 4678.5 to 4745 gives -1.1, 6.04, 5.87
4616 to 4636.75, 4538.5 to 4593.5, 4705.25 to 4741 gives -0.9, 6.22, 5.92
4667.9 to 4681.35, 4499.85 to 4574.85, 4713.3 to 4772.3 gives 0.3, 5.96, 5.84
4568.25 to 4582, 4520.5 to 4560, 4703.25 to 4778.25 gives 0.2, 6.07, 5.76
